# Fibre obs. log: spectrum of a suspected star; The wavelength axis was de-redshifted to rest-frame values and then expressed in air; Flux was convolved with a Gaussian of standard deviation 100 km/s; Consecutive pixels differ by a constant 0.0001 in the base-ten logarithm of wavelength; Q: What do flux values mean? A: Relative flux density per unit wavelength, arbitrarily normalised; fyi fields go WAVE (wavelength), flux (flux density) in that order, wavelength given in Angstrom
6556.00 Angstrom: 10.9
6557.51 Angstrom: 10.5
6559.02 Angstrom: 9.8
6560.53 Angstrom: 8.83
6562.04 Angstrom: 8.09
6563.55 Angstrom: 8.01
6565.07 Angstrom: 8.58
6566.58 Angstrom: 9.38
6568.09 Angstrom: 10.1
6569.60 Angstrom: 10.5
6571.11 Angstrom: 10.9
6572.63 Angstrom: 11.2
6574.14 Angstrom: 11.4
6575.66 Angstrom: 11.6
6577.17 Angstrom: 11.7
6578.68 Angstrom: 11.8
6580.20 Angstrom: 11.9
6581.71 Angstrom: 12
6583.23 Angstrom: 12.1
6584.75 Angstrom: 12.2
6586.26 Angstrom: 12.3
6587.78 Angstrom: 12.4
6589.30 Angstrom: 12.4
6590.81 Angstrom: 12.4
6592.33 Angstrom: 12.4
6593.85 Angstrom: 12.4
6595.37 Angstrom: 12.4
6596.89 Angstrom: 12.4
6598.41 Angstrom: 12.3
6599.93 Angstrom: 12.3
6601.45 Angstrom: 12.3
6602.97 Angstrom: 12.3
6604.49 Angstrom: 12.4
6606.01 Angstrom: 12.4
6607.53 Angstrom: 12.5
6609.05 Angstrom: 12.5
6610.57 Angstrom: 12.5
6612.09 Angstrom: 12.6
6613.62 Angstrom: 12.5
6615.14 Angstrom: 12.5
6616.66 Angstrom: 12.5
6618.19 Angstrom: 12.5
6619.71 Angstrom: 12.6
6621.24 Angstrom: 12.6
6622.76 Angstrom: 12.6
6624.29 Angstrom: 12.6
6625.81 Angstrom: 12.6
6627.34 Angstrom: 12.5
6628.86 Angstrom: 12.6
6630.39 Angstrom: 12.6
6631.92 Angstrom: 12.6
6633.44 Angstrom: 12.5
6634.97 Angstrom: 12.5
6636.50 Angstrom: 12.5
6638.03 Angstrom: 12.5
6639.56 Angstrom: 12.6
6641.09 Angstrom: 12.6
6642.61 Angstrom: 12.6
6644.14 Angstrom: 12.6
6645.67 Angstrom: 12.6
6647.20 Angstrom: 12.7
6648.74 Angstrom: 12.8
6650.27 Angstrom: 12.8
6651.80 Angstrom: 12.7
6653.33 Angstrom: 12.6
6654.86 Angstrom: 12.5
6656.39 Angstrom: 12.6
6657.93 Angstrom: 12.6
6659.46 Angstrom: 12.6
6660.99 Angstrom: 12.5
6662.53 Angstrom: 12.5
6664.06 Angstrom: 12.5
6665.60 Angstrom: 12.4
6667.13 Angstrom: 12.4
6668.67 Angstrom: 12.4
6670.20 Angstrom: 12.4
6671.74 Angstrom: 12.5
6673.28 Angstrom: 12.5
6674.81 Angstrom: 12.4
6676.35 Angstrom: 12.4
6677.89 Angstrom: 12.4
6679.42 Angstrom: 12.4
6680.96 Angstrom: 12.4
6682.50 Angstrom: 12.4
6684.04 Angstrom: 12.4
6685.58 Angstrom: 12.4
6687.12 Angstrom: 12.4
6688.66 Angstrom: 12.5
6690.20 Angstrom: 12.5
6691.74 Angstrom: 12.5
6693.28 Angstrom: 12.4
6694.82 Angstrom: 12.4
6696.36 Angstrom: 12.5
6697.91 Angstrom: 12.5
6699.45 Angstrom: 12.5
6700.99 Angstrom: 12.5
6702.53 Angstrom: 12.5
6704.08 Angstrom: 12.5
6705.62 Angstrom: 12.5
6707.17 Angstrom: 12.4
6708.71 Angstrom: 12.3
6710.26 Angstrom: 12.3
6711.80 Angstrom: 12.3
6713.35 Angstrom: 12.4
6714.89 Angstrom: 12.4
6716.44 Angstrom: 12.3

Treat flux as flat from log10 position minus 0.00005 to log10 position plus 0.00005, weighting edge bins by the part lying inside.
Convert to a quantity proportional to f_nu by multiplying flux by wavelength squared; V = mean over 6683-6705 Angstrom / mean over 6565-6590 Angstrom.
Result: 1.13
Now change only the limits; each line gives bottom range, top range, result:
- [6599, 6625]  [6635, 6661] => 1.02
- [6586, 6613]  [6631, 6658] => 1.03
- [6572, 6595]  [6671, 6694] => 1.07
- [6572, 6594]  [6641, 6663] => 1.07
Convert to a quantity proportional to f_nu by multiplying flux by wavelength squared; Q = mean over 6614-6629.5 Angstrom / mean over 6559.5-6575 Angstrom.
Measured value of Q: 1.32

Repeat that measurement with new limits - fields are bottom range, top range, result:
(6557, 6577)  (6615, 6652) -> 1.29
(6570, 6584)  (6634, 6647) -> 1.11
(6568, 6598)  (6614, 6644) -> 1.07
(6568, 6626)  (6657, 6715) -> 1.05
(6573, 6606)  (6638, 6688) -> 1.05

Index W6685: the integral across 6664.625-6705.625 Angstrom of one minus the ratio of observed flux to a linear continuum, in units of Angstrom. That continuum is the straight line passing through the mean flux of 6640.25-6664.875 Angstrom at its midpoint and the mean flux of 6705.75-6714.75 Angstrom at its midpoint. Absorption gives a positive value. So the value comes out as 0.1 Angstrom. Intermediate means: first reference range 12.6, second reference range 12.4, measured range 12.4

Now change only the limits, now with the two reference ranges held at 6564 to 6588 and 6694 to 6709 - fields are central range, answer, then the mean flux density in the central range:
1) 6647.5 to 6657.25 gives -0.6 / 12.7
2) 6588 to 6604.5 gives -1.4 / 12.4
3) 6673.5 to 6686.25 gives -0.2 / 12.4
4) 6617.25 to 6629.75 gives -1.0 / 12.6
